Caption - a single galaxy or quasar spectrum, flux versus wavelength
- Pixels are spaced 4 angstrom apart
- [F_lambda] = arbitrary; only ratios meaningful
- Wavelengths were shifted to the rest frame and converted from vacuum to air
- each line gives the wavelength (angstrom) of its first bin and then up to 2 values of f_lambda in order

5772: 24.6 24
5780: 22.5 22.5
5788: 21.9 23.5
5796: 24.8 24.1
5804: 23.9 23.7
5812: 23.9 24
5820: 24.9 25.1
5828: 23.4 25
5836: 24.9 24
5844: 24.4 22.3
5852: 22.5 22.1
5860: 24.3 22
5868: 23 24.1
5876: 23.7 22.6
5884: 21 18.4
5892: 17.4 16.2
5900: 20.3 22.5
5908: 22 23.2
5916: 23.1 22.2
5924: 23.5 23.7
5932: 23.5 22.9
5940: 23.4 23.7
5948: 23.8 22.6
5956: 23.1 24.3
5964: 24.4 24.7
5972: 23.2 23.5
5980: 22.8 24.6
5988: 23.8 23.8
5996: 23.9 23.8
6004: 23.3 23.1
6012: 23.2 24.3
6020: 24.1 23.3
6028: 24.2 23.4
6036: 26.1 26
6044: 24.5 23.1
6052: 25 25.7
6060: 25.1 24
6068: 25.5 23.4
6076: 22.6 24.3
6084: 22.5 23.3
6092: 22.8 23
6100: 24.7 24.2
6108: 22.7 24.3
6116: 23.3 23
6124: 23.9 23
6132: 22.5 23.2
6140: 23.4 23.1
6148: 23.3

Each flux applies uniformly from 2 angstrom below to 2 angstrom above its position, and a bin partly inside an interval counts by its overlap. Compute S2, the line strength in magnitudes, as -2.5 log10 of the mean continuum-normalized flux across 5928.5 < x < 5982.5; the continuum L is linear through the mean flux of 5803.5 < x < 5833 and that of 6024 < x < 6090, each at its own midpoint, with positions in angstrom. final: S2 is 0.032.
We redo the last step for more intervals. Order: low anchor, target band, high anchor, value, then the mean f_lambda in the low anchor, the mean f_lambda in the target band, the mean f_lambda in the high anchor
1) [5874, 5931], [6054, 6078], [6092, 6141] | -0.07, 21.5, 24.4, 23.4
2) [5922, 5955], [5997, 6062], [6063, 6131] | -0.04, 23.4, 24.3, 23.5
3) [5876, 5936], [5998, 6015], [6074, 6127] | -0.04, 21.5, 23.4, 23.4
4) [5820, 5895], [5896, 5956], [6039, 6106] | 0.02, 22.8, 22.7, 24.1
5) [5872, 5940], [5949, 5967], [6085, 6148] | -0.07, 21.8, 23.7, 23.3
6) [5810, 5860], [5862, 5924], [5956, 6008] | 0.11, 23.9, 21.5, 23.8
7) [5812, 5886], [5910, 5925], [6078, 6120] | 0.03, 23.5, 23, 23.5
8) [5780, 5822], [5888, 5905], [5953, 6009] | 0.25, 23.7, 18.8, 23.7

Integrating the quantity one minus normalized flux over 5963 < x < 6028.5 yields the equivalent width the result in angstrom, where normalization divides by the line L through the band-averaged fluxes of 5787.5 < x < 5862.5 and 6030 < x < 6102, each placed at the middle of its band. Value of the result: 0.90 angstrom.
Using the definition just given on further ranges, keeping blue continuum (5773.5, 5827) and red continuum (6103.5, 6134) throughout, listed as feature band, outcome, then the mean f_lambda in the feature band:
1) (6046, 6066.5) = -1.05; 24.6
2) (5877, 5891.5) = 1.90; 20.5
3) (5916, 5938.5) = 0.40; 23.2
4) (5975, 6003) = -0.28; 23.7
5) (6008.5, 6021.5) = -0.17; 23.8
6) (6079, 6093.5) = 0.12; 23.2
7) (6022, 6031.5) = -0.10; 23.7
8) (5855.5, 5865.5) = 0.31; 22.9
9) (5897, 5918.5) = 1.52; 21.9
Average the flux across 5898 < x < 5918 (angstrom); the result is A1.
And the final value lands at 22.2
